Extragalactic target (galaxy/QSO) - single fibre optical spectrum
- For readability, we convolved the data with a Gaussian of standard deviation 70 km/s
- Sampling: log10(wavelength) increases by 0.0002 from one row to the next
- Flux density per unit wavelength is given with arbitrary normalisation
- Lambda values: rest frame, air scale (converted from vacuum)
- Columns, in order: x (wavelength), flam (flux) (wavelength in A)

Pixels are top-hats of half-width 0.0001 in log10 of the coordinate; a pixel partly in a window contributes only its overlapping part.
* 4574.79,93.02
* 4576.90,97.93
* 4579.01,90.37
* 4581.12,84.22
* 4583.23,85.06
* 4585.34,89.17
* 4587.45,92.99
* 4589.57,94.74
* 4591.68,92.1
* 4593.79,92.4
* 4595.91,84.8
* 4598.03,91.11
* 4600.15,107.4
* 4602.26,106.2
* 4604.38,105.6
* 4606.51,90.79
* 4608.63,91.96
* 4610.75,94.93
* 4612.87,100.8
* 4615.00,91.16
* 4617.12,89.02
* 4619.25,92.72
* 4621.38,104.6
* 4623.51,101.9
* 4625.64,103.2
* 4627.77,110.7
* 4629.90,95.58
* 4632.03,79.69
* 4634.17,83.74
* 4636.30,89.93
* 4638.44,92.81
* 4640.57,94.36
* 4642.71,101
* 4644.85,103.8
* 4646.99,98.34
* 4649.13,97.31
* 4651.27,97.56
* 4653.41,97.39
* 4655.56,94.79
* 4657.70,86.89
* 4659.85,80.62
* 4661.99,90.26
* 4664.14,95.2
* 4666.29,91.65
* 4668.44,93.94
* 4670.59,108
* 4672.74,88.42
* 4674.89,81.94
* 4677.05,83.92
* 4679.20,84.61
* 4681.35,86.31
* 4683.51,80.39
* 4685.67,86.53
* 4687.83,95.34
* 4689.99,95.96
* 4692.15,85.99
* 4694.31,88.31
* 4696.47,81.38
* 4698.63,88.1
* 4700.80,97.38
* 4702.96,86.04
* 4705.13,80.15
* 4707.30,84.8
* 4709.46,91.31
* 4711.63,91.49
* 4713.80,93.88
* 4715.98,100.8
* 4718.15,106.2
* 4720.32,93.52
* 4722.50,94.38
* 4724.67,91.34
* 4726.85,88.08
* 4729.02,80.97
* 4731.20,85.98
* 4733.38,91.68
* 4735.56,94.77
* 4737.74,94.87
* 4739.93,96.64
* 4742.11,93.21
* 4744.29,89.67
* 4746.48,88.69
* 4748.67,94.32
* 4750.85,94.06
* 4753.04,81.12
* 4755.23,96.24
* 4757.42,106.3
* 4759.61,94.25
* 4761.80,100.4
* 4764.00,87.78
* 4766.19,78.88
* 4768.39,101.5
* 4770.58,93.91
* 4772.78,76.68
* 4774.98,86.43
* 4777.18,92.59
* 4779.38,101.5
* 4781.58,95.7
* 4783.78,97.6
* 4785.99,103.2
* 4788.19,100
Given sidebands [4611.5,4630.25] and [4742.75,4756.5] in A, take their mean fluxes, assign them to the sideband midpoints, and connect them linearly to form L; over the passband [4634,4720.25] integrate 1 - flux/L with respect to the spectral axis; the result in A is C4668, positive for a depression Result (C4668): 3.5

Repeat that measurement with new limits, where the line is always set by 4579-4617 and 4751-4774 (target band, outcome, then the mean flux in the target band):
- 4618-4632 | -1.0 A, 99.7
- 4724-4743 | 0.3 A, 90.8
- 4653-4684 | 1.1 A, 89.6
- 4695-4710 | 0.9 A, 86.9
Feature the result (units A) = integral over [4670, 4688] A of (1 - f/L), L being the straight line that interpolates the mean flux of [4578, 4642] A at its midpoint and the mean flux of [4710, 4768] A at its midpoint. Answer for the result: 1.1 A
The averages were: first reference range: 94.2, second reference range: 92.8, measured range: 87.5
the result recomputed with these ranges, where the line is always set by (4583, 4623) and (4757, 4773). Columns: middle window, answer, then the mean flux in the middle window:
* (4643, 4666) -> 0.0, 94.3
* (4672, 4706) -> 2.5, 87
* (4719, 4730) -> 0.4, 90.1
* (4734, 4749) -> 0.0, 93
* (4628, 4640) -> 0.6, 90.2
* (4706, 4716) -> 0.2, 91.3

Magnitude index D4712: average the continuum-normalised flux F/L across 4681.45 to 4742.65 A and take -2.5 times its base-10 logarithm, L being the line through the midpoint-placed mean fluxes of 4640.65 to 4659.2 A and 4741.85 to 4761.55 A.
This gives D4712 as 0.05 mag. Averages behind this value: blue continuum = 96.6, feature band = 90.6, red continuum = 93.4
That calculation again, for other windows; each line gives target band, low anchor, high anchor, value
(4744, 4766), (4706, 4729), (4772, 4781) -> -0.02 mag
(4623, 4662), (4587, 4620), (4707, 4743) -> -0.01 mag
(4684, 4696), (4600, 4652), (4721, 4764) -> 0.06 mag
